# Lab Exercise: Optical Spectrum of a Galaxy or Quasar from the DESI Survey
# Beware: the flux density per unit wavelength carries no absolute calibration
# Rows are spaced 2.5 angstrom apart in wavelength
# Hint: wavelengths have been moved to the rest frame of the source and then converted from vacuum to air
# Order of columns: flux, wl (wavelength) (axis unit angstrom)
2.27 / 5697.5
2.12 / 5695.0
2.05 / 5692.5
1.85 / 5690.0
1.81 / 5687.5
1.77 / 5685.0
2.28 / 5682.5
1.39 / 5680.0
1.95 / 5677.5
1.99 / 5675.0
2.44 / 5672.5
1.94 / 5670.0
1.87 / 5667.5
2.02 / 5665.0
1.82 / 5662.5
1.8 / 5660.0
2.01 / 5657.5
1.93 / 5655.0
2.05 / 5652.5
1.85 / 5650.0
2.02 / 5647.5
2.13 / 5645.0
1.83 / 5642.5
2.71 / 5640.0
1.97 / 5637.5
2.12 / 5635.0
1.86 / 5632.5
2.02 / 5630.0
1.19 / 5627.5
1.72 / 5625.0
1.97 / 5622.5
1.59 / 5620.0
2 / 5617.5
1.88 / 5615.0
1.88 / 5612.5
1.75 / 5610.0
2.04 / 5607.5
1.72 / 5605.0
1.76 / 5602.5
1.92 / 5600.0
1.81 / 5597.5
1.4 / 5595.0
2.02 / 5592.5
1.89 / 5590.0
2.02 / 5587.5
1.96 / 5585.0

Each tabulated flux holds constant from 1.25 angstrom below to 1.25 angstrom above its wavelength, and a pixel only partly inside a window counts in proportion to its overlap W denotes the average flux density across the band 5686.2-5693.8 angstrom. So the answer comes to 1.9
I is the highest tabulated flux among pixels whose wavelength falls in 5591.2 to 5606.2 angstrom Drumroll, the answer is 2.02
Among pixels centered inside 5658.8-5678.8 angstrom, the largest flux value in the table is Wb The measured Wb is 2.44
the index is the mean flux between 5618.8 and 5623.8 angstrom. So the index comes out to 1.78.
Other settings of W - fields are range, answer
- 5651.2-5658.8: 1.99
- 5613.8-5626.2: 1.83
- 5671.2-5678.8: 2.12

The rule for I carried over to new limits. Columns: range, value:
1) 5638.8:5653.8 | 2.71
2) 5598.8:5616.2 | 2.04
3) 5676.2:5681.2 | 1.95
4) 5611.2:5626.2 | 2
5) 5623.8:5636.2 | 2.12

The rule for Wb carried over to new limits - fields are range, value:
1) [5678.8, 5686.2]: 2.28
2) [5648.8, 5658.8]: 2.05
